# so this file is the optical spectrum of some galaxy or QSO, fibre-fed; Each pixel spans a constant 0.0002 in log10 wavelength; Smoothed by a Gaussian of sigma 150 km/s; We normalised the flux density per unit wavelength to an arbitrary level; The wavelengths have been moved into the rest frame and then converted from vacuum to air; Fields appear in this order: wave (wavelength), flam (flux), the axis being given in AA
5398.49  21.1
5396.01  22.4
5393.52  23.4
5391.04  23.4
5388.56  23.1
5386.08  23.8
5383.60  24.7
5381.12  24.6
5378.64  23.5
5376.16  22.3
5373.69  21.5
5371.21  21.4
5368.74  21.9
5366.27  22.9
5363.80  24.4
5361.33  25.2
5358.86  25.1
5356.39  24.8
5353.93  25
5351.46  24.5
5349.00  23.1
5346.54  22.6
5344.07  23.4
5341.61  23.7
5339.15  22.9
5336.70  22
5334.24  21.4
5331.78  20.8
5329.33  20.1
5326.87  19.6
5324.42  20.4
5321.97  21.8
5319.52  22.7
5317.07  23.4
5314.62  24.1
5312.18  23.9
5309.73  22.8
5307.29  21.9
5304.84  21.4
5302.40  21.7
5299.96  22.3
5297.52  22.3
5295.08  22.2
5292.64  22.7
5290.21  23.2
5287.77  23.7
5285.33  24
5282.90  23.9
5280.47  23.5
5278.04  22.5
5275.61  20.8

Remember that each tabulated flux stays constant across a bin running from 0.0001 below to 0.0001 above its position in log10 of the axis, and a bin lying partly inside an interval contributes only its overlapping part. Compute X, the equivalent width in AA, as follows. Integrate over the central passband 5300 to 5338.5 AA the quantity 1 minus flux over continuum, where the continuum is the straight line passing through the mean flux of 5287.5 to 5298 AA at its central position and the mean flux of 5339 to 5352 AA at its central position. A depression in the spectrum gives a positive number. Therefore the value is 1.9 AA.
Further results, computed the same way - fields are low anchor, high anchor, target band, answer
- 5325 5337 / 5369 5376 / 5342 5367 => -3.41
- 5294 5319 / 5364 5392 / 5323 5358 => 0.53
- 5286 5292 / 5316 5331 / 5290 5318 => -0.19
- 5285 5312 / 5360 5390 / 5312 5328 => 0.41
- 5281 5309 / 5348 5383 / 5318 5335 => 1.54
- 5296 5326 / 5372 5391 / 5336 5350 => -0.12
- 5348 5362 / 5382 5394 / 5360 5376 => 0.94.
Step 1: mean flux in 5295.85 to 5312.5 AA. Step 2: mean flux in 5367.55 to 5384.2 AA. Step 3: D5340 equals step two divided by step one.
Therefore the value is 1.0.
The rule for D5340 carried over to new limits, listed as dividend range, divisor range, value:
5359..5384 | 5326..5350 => 1.06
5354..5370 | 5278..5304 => 1.05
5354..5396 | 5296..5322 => 1.04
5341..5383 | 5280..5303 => 1.02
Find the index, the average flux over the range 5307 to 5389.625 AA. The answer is 22.9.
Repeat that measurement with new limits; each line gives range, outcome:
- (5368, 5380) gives 22.1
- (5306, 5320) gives 23.1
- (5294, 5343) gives 22.1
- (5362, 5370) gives 23.2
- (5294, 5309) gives 22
